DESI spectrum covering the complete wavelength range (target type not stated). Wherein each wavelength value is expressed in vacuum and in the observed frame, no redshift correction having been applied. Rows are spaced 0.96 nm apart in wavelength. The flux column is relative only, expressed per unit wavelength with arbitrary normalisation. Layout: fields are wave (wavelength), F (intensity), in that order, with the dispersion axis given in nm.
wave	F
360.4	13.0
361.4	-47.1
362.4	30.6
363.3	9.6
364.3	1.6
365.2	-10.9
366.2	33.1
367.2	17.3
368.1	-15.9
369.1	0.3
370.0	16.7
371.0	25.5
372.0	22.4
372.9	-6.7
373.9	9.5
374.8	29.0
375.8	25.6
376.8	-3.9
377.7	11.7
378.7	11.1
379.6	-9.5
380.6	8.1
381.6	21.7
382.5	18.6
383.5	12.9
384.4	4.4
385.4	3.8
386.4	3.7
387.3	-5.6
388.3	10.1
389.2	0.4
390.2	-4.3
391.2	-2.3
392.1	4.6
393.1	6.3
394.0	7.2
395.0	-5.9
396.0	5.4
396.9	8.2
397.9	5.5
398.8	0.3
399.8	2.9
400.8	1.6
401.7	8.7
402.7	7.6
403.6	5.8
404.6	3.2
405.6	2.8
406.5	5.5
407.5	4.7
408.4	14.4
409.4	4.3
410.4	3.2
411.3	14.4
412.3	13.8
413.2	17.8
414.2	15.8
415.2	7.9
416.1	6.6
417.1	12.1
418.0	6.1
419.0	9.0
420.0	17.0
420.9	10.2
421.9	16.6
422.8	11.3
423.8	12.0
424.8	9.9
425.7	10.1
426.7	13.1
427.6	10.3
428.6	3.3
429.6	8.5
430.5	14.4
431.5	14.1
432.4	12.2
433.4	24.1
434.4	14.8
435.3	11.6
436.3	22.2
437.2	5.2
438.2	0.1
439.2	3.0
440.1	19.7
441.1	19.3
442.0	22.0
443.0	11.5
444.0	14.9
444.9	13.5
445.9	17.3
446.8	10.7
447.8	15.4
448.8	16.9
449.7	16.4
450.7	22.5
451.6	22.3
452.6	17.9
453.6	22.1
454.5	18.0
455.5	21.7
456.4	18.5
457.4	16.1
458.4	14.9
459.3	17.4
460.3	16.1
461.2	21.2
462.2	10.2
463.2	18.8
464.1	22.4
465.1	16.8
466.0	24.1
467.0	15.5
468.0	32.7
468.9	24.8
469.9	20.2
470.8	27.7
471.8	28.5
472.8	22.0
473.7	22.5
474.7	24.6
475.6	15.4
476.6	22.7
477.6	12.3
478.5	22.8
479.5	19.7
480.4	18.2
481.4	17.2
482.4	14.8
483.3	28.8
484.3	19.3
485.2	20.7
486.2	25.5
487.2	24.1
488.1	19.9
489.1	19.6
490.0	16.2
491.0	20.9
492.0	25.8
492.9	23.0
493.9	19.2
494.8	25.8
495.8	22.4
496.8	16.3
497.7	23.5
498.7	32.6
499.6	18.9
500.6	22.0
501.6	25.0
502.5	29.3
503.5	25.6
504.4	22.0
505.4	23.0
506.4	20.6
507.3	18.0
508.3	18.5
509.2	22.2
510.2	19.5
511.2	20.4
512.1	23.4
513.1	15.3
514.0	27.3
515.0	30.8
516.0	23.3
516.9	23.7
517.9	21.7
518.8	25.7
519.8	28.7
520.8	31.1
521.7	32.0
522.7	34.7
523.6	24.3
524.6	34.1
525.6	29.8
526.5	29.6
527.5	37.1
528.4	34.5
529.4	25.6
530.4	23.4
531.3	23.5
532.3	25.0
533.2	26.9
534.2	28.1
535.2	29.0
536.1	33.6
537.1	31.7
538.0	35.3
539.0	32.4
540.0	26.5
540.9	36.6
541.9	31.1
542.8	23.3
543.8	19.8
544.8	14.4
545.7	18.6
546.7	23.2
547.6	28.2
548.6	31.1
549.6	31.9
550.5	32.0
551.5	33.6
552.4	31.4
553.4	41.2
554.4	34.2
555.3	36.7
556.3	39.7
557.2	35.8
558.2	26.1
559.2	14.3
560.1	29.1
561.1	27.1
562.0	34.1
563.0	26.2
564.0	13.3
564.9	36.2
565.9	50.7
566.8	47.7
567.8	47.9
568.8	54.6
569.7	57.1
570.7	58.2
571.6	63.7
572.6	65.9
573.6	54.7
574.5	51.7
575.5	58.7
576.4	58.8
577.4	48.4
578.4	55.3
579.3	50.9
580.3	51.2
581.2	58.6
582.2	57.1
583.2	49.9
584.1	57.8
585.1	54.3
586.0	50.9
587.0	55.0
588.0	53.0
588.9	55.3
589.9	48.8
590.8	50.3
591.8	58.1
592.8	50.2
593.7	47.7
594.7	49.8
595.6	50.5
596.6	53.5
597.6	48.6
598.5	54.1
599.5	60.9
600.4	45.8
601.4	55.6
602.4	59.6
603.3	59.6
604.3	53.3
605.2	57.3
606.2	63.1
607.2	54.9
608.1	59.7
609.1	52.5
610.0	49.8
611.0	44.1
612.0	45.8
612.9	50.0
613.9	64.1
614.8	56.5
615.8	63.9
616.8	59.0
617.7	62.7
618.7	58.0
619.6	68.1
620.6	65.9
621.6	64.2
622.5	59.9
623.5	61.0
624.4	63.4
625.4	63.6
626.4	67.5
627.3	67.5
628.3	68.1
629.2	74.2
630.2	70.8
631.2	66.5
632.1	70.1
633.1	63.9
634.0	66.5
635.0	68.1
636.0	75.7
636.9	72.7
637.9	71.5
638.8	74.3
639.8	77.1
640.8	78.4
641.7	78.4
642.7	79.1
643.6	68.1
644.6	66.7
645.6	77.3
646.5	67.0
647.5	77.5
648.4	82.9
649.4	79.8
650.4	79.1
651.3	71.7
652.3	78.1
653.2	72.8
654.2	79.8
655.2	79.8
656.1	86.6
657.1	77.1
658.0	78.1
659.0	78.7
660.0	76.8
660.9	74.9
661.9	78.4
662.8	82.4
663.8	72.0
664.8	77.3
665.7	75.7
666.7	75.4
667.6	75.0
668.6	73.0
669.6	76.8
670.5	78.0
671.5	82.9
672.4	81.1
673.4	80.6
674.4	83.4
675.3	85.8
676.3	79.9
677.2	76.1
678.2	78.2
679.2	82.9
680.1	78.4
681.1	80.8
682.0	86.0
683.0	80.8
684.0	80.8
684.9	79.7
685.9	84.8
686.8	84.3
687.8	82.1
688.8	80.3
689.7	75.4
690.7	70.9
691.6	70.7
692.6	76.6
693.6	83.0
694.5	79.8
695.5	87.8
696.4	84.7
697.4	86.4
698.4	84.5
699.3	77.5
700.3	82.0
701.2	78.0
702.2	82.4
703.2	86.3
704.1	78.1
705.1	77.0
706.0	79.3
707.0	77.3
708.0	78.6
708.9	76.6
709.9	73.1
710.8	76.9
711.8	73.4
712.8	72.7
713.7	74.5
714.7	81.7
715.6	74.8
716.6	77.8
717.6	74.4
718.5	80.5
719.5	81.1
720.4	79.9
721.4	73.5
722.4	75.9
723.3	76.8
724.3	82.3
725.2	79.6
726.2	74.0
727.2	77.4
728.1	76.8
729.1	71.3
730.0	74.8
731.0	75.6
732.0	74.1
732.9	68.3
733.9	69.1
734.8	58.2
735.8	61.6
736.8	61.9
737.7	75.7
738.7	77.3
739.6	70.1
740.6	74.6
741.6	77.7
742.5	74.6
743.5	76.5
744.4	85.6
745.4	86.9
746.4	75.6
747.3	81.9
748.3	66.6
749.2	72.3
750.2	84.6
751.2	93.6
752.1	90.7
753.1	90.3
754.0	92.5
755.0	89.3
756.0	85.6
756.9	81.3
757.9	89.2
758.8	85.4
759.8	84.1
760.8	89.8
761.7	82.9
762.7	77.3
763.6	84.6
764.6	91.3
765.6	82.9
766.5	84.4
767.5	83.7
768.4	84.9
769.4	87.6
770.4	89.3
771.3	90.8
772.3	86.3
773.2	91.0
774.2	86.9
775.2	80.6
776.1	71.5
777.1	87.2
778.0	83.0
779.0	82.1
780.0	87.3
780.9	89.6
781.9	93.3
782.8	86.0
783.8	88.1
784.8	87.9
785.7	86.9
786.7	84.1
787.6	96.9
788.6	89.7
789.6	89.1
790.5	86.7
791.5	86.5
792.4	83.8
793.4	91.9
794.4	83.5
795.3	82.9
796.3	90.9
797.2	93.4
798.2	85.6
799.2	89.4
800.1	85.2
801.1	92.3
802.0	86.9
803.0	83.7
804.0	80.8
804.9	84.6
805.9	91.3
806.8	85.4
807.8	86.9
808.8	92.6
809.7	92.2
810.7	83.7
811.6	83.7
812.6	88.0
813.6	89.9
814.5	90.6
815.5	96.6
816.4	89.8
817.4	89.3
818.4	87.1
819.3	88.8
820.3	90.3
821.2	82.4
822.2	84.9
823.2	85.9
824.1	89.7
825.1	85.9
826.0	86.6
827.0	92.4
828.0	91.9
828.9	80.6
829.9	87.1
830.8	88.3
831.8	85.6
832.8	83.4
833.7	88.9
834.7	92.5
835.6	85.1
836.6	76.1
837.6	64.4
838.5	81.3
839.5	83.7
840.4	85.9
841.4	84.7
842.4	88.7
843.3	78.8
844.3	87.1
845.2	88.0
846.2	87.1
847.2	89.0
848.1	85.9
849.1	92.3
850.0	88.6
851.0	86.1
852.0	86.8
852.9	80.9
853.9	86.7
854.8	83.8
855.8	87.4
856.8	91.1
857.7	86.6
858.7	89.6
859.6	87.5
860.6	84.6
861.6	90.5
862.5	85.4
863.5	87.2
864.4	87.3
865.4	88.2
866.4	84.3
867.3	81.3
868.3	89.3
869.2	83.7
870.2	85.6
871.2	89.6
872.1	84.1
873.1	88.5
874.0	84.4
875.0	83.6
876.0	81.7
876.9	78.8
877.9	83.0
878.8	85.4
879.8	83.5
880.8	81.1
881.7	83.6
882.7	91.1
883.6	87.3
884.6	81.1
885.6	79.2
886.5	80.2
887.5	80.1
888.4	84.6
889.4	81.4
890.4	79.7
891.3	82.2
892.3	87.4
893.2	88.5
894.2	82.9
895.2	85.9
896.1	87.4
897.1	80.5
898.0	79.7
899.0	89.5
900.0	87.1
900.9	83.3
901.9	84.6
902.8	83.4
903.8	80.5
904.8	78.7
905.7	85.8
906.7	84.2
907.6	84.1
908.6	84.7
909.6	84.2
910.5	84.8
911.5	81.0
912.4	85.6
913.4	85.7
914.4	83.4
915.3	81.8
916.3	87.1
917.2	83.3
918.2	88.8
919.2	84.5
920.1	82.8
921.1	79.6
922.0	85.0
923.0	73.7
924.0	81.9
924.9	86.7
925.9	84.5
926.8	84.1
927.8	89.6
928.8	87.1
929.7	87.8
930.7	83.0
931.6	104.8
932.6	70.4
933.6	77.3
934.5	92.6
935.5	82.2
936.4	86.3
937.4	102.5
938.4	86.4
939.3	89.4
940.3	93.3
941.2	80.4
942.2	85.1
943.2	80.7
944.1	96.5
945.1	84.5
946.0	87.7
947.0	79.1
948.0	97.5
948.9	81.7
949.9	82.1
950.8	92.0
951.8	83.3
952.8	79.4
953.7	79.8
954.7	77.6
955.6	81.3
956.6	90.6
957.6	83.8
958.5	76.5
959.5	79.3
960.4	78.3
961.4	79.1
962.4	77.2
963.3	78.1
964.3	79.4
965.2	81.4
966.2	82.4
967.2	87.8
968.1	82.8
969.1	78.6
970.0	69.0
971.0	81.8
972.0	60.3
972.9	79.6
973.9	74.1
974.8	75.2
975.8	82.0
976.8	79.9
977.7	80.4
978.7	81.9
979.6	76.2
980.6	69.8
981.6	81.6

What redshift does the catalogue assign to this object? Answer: 0.42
